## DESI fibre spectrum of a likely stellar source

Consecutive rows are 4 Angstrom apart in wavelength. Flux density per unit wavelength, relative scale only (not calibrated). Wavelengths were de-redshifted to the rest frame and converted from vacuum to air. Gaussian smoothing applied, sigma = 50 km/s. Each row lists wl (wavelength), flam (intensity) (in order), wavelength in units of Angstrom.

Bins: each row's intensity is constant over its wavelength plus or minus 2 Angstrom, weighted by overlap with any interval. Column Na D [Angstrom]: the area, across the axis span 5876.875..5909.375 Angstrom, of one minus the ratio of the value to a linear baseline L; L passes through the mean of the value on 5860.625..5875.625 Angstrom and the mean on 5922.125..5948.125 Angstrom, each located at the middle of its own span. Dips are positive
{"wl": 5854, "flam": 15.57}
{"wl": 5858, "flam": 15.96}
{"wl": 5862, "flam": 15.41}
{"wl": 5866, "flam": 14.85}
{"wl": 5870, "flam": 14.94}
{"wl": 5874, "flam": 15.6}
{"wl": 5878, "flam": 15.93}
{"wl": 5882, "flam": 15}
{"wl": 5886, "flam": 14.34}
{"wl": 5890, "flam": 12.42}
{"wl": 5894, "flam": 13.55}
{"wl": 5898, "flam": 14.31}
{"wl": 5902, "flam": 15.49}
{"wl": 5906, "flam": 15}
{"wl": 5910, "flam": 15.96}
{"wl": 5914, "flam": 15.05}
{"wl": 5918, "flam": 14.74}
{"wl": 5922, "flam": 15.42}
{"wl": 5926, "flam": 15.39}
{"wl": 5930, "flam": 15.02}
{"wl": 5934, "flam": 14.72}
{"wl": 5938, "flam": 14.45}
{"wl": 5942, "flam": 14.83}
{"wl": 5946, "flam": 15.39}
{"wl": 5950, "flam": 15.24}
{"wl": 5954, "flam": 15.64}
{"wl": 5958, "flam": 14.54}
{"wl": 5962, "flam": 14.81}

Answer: 1.3 Angstrom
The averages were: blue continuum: 15.2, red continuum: 15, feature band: 14.5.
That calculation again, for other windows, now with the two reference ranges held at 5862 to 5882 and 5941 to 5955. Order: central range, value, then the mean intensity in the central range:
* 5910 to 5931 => 0.11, 15.2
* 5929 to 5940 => 0.42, 14.7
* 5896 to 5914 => 0.14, 15.2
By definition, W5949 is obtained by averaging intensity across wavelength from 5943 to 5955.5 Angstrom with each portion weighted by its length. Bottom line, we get 15.4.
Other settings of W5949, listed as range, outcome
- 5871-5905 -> 14.6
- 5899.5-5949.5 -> 15.1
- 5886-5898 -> 13.4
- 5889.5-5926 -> 14.8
